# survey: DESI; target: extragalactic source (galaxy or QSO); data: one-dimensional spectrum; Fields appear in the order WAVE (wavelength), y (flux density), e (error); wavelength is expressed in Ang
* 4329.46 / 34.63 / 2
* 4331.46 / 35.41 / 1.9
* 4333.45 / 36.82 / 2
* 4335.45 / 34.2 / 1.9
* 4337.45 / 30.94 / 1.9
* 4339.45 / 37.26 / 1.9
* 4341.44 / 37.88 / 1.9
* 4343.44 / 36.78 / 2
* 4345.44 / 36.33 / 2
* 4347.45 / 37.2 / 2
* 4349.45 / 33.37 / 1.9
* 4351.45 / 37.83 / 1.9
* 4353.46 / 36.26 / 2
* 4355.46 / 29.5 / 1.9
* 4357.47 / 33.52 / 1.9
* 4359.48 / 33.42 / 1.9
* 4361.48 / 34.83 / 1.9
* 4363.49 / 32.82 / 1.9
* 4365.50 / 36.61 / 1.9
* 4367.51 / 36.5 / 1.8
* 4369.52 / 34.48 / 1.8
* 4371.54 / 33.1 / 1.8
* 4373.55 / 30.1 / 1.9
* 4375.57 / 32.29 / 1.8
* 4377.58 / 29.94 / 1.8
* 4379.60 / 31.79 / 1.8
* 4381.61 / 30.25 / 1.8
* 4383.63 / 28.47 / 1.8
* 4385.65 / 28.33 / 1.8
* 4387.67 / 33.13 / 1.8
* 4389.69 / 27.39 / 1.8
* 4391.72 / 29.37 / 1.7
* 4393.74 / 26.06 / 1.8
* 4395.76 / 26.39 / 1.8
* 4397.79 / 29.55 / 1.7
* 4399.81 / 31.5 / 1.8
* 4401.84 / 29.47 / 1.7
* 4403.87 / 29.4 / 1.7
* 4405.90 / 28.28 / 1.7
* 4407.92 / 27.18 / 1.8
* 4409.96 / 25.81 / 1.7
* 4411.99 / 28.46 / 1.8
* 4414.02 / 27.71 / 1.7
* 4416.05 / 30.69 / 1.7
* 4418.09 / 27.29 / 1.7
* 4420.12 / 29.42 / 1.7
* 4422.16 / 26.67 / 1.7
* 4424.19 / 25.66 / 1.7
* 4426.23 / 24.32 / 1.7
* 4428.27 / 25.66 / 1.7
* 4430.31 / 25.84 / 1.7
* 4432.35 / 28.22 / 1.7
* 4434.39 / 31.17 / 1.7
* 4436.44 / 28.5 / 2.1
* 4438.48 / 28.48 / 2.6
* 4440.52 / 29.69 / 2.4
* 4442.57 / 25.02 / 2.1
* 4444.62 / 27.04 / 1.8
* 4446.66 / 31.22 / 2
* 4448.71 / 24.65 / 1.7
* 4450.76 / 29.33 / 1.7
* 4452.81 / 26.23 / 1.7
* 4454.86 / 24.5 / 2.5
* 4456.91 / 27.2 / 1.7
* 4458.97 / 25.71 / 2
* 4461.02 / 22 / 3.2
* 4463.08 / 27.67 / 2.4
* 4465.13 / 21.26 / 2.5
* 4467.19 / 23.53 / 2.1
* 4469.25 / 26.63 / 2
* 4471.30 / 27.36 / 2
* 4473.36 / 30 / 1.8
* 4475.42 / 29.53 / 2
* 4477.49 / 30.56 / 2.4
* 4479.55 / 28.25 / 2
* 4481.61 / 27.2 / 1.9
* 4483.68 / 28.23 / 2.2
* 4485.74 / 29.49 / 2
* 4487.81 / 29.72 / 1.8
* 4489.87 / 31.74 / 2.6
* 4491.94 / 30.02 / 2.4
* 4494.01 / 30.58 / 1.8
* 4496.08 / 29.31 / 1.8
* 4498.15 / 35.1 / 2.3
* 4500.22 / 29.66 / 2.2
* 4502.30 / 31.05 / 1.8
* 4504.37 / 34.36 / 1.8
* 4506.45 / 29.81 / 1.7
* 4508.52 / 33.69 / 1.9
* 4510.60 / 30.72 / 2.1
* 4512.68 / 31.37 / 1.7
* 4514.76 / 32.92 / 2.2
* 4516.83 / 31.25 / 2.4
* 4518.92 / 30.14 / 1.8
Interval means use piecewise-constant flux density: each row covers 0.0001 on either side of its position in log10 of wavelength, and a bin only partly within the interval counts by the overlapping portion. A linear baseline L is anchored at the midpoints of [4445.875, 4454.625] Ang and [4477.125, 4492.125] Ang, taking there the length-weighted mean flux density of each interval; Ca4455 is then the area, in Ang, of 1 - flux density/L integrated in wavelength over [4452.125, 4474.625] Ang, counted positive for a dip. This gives 2.00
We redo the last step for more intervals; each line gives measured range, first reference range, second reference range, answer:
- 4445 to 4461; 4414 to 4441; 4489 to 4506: 1.3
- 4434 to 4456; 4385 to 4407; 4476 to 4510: 1.5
